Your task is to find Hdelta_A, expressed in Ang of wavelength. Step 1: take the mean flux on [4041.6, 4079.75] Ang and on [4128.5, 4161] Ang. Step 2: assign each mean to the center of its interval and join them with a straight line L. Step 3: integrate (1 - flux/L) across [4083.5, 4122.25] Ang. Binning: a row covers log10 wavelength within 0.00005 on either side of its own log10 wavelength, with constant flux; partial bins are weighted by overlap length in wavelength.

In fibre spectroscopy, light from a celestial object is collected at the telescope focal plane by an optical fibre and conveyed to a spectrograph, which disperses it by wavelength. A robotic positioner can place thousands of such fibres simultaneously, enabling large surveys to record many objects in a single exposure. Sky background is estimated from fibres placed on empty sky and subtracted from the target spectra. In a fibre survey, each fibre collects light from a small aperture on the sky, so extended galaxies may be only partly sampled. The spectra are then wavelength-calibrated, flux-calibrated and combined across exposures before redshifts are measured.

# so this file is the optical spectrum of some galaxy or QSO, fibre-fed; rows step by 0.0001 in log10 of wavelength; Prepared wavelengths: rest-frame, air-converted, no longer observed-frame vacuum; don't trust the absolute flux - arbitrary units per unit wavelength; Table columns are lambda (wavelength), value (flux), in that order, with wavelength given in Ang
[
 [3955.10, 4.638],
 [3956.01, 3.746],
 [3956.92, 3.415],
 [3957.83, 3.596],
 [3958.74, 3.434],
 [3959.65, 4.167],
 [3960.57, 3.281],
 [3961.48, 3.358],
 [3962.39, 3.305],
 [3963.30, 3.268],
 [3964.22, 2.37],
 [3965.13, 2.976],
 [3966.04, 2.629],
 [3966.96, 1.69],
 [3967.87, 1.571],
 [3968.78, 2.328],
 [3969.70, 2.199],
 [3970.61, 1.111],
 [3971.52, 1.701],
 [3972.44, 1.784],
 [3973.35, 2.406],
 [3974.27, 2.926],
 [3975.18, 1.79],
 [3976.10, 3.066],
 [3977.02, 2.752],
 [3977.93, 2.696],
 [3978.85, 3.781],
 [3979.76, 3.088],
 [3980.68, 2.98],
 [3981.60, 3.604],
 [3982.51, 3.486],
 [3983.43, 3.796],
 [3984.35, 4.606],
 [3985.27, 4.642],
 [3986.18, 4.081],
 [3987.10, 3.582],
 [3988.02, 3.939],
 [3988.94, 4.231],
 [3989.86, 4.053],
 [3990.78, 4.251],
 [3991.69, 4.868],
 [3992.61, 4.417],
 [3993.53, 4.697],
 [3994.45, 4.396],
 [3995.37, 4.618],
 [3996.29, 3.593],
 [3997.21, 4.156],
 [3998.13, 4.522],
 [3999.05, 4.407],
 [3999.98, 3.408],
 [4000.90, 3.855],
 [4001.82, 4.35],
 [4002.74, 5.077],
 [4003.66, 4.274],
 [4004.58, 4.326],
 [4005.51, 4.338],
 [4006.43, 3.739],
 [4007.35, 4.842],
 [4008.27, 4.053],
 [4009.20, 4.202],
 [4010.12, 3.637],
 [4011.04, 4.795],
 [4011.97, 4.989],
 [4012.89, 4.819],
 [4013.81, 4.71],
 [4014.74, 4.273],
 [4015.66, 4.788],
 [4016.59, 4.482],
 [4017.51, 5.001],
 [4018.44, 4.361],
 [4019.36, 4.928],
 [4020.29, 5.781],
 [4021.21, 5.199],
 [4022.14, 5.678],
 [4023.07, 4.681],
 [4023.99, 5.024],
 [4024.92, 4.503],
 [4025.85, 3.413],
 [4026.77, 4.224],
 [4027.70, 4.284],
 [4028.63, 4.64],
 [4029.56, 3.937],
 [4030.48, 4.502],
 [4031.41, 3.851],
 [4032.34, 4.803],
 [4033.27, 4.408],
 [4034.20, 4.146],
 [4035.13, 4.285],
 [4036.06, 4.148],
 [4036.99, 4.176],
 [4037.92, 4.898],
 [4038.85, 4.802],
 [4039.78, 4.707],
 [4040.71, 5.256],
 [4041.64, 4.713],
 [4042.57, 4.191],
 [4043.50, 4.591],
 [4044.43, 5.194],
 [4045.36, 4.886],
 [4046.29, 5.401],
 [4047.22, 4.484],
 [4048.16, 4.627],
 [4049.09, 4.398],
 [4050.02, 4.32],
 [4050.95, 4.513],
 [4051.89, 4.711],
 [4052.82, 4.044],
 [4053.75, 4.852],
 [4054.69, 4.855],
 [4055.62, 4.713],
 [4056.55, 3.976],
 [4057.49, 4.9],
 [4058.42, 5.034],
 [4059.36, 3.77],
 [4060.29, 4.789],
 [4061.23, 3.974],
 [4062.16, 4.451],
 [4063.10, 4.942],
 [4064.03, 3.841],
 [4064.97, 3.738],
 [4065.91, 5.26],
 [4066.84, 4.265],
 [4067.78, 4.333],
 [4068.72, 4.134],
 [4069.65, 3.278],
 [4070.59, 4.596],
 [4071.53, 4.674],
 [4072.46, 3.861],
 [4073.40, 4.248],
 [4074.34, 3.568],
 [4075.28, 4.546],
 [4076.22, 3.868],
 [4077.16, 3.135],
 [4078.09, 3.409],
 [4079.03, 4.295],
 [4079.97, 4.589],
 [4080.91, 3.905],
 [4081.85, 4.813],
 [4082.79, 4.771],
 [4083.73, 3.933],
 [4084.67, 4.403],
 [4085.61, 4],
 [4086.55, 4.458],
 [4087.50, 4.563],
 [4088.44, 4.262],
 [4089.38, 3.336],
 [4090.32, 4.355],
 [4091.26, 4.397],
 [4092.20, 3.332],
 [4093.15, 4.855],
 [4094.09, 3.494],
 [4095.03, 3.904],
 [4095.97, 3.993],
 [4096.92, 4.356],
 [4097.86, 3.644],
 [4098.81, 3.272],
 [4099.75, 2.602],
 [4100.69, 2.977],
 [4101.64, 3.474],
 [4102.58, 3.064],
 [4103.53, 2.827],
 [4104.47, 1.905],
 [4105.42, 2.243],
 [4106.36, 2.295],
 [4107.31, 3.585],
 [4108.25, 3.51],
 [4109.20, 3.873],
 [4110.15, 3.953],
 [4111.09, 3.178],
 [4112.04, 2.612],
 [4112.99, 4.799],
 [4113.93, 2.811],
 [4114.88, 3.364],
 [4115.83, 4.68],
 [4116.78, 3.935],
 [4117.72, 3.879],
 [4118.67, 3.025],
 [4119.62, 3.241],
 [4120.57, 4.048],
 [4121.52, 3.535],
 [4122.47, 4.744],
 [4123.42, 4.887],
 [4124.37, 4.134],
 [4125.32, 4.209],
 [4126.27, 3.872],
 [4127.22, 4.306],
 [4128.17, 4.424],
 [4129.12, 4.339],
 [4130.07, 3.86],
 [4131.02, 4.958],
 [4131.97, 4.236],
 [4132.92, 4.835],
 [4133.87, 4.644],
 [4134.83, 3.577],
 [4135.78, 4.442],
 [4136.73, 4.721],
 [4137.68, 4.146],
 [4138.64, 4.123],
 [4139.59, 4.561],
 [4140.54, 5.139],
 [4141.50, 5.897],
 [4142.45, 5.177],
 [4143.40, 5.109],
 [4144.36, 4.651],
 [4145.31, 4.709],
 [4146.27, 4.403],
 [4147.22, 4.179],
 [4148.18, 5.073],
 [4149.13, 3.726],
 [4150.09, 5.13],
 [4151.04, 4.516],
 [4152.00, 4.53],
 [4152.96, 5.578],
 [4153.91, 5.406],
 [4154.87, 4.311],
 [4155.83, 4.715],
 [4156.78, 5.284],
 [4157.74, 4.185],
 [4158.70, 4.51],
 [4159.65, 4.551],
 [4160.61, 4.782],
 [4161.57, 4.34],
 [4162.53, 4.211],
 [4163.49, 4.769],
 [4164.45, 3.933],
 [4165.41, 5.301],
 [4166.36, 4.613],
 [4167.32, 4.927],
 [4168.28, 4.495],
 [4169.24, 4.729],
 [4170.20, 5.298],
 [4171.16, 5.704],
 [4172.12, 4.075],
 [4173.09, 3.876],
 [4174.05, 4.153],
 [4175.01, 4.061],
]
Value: 7.7 Ang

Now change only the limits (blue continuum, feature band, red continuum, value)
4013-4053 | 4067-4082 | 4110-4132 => 0.8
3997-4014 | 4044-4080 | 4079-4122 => -3.7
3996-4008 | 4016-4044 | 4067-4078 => -3.0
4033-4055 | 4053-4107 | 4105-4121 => 0.6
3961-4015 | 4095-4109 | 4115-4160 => 3.6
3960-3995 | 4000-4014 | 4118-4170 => -3.7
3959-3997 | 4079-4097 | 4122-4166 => -0.2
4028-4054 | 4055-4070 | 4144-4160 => 0.7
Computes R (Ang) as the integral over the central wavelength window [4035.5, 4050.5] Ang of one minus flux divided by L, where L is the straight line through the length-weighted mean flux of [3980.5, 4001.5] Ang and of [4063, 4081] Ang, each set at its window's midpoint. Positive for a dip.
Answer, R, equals -2.0 Ang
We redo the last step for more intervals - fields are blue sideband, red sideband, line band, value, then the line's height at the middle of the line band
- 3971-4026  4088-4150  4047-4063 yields -1.9 Ang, 4.03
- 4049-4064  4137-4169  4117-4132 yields 1.7 Ang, 4.64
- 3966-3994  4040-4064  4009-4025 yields -3.5 Ang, 3.92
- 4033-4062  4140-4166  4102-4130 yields 6.3 Ang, 4.68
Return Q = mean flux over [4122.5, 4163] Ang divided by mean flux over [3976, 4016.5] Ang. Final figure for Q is 1.1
